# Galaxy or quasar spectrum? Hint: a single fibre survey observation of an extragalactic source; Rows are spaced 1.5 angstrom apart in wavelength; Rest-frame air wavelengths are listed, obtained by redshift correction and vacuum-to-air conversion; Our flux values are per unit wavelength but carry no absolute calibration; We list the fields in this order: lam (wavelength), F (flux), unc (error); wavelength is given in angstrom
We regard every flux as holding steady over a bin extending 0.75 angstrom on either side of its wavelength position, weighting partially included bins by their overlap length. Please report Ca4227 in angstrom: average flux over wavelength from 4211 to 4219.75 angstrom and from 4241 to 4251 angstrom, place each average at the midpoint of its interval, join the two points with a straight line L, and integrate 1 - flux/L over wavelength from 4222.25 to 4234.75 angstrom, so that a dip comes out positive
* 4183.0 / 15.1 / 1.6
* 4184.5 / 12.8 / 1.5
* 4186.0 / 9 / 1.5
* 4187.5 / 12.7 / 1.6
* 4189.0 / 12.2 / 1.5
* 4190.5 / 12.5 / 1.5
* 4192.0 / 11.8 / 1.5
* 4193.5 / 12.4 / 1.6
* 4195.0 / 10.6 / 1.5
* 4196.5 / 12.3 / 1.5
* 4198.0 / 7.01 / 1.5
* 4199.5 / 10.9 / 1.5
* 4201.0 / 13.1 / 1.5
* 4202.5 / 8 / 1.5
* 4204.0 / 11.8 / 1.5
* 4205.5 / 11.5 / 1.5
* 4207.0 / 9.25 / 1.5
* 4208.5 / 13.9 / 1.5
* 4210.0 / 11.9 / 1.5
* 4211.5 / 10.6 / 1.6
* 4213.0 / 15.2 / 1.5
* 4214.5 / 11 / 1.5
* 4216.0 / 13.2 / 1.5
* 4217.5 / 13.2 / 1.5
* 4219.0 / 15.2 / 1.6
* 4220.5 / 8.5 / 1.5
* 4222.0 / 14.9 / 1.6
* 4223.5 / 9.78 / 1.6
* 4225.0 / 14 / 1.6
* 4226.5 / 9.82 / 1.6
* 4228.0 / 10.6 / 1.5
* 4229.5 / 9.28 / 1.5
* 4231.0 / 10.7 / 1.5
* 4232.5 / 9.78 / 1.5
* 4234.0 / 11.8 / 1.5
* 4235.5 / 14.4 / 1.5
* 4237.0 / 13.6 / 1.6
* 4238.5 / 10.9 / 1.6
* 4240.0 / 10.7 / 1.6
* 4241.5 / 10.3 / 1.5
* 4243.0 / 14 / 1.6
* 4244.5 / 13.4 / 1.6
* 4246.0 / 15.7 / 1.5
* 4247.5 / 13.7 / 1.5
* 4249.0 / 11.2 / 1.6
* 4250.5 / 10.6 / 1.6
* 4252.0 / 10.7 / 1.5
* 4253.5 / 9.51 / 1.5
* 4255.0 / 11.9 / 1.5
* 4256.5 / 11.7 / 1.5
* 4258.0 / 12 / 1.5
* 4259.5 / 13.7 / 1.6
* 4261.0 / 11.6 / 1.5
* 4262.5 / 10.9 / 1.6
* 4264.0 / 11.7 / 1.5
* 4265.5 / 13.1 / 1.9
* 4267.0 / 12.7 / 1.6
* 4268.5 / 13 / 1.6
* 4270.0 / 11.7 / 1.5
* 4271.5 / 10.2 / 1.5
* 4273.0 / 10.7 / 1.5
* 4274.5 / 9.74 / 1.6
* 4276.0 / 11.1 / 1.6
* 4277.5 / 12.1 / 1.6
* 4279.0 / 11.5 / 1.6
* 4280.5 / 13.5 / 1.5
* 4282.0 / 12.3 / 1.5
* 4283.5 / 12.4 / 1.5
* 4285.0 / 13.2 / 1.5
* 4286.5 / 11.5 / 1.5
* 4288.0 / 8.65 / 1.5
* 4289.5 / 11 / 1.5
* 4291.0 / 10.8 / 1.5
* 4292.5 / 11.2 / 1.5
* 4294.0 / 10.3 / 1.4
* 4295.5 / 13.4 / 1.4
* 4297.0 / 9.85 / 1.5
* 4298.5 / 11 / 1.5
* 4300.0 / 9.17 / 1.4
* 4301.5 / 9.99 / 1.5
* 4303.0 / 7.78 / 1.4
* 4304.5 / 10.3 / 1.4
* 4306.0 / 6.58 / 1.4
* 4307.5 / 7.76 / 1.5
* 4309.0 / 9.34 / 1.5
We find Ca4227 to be 2.03 angstrom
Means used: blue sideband 13.1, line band 10.9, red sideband 12.8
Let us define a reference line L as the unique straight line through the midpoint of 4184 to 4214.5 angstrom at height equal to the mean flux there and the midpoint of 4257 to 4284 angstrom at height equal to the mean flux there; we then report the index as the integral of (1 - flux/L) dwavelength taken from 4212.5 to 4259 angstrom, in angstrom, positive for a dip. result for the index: -1.20 angstrom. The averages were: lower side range 11.5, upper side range 11.9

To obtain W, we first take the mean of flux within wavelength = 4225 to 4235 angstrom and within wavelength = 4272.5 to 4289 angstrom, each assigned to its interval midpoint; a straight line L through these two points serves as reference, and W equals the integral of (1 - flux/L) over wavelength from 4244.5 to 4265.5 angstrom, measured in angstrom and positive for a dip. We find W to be -1.7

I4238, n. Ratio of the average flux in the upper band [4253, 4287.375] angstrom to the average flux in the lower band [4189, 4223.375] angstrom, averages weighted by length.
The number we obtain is 1.0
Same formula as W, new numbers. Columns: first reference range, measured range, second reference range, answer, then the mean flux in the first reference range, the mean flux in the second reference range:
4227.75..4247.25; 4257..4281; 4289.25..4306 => -1.56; 12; 10.2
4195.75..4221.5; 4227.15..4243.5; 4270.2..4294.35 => 0.10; 11.6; 11.3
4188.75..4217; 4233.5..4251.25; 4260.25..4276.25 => -1.57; 11.5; 11.5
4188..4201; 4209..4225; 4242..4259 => -1.03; 11.4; 12.2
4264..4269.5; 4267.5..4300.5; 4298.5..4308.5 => -1.55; 12.7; 8.8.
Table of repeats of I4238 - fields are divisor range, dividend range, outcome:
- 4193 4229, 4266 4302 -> 0.98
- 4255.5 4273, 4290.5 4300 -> 0.91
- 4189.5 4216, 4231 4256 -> 1.04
